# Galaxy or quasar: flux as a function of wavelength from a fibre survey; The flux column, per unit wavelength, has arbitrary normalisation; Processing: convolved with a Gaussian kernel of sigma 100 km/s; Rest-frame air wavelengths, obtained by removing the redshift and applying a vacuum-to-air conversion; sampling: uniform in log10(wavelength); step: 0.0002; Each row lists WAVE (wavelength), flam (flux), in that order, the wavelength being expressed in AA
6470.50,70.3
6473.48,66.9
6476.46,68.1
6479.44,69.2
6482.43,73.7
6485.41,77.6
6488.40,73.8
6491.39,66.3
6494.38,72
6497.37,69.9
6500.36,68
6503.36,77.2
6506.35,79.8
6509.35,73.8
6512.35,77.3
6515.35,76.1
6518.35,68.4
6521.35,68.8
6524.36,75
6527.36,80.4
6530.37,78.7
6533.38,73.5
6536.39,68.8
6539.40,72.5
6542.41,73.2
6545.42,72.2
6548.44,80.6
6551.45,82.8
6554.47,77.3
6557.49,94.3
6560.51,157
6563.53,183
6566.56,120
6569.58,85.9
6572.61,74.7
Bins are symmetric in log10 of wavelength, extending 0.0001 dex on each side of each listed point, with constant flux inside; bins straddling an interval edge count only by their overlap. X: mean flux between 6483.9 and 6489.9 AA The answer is 75.7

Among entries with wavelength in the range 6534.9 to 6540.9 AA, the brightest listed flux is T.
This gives 72.5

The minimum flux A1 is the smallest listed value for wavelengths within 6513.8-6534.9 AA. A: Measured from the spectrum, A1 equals 68.4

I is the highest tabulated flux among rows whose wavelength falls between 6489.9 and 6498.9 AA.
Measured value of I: 72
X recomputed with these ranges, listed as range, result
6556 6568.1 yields 139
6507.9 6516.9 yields 75.7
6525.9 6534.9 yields 77.5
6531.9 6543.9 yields 72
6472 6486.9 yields 71.1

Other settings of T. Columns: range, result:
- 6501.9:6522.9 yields 79.8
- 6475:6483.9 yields 73.7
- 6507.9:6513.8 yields 77.3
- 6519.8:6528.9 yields 80.4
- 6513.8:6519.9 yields 76.1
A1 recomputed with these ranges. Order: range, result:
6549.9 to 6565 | 77.3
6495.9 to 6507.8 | 68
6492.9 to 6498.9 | 69.9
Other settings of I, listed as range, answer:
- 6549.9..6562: 157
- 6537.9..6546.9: 73.2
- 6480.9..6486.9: 77.6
